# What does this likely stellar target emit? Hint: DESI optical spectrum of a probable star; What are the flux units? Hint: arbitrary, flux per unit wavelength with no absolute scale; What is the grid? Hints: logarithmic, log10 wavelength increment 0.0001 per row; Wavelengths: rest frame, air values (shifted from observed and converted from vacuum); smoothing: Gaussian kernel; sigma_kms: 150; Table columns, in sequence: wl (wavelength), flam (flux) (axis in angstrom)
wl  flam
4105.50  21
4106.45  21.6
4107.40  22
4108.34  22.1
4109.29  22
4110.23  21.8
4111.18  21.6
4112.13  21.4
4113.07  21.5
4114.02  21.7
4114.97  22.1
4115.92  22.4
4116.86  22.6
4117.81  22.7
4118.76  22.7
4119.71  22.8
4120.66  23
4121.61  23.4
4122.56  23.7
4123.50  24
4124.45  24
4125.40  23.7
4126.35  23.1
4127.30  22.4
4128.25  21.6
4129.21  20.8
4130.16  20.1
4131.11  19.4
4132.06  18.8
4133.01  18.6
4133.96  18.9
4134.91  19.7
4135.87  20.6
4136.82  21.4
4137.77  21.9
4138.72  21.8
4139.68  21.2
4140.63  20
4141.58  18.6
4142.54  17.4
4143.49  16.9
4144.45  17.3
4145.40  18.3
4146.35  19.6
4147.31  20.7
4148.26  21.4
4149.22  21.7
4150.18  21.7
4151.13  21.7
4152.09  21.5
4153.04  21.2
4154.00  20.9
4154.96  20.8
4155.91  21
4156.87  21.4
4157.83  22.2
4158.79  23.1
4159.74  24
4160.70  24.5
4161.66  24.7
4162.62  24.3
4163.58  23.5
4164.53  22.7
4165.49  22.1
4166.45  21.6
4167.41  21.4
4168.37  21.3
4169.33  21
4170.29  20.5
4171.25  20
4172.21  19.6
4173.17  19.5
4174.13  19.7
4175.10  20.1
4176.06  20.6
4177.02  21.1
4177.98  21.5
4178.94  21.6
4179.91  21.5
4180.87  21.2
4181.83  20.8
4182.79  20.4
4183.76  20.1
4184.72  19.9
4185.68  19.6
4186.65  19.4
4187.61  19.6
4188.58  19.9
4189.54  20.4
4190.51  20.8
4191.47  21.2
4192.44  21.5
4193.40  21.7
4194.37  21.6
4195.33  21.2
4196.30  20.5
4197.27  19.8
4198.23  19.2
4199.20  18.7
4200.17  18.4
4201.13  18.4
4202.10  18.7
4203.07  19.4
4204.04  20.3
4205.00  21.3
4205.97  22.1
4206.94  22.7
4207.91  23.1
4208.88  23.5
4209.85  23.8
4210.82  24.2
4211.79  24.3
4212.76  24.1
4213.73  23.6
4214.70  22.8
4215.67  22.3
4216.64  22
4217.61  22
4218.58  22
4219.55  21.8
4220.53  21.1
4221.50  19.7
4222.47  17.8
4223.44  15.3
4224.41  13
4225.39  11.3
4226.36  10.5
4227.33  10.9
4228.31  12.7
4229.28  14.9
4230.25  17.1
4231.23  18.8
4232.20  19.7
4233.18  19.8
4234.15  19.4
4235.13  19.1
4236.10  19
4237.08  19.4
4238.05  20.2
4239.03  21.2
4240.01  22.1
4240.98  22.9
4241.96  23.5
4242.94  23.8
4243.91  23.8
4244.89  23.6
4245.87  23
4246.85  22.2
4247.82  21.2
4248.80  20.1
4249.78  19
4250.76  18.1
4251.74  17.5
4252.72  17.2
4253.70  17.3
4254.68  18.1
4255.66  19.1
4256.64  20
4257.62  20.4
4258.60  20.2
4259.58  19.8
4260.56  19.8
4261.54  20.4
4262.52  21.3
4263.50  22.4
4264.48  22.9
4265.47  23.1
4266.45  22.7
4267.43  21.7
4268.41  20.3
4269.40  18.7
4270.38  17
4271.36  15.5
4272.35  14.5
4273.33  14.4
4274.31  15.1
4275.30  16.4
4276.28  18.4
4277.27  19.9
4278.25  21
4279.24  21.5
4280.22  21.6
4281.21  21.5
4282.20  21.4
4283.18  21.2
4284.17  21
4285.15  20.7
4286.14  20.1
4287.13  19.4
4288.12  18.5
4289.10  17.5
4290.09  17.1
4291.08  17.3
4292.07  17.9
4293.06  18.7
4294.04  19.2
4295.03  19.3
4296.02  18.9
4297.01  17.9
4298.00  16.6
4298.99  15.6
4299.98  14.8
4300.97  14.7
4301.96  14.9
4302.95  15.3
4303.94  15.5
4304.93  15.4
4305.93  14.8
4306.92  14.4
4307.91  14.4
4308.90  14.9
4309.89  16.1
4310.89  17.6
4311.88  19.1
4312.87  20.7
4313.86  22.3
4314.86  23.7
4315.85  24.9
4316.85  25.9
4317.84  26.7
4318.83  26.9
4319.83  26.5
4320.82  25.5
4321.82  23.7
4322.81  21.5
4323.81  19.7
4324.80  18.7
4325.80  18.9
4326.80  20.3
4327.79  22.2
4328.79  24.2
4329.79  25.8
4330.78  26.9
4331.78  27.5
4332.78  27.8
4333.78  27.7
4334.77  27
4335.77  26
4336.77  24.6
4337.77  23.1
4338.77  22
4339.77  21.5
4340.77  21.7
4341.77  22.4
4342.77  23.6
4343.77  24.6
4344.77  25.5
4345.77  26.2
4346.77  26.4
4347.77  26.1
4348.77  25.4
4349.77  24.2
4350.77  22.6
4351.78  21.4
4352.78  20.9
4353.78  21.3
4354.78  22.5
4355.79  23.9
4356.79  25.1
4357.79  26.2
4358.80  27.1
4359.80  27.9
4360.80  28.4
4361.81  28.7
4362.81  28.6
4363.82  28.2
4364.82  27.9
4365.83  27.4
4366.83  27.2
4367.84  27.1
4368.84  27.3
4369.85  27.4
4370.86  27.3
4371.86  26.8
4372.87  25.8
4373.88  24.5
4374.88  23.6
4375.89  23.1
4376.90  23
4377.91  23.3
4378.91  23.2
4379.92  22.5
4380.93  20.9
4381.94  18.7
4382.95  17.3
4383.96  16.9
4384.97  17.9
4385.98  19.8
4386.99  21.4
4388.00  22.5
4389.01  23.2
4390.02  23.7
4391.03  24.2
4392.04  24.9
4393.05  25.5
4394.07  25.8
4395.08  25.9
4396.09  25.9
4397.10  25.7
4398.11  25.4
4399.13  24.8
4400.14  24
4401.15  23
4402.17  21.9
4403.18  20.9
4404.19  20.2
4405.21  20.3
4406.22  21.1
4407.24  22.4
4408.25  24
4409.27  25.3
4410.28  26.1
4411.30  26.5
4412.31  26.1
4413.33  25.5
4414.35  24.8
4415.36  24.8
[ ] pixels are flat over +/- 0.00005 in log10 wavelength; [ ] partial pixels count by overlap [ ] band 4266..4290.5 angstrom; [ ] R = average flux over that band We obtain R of 19.1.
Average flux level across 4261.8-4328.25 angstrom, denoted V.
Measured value 19.4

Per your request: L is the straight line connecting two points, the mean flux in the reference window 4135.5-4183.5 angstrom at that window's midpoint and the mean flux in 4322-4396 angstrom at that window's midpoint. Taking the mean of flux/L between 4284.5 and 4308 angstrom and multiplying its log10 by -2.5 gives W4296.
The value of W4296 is 0.33 mag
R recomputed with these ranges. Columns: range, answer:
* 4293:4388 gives 22.6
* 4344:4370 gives 25.8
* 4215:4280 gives 19.3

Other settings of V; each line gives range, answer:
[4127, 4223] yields 21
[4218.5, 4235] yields 16.7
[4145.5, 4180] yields 21.5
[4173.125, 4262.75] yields 20.1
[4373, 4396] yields 22.5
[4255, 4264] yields 20.4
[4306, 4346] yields 22.7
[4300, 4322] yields 19.6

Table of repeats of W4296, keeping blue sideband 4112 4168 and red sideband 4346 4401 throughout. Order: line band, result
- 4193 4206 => 0.114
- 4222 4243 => 0.267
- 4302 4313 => 0.421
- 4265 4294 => 0.211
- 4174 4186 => 0.068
